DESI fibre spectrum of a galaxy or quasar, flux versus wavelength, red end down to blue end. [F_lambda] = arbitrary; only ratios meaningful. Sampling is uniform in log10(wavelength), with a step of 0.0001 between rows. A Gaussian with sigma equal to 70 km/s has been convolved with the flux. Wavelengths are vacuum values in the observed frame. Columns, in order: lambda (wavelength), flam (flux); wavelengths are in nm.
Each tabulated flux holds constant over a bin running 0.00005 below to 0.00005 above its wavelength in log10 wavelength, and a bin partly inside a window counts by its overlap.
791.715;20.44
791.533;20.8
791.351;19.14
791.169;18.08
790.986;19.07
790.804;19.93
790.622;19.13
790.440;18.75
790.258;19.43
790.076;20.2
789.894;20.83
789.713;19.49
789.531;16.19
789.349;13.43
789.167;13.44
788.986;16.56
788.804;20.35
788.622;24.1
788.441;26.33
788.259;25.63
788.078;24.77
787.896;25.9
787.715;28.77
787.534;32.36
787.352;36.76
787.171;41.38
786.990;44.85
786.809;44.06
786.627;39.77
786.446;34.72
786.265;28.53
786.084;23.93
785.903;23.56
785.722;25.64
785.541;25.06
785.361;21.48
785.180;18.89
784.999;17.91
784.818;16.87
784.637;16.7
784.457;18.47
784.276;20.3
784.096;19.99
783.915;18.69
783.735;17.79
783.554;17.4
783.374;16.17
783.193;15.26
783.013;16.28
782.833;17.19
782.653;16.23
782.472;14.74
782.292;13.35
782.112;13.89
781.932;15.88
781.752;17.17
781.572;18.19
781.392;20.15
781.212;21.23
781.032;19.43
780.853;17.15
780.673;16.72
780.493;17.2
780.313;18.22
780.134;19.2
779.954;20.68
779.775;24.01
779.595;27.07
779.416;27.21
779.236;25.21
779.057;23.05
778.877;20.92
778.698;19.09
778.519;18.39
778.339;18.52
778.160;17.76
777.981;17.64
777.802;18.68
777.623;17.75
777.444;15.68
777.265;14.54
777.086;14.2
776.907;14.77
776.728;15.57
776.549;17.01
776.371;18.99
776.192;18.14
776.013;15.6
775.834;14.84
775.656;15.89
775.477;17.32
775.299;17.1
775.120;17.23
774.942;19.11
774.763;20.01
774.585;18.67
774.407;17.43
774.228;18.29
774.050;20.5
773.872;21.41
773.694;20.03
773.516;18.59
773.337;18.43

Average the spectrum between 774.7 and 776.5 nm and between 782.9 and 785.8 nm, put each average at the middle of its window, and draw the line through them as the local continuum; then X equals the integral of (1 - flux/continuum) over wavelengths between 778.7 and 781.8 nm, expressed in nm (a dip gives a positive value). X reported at -0.44 nm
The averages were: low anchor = 17.4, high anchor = 18.9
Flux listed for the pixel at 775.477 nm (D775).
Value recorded 17.32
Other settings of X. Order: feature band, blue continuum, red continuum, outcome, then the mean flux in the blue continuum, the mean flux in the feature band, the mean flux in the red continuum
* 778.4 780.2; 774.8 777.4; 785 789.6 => -0.27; 16.5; 22.5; 26.9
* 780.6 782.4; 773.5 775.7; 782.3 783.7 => -0.08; 18.6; 17.3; 16.1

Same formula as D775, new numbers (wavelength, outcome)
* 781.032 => 19.43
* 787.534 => 32.36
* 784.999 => 17.91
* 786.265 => 28.53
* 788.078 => 24.77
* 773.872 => 21.41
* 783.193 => 15.26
